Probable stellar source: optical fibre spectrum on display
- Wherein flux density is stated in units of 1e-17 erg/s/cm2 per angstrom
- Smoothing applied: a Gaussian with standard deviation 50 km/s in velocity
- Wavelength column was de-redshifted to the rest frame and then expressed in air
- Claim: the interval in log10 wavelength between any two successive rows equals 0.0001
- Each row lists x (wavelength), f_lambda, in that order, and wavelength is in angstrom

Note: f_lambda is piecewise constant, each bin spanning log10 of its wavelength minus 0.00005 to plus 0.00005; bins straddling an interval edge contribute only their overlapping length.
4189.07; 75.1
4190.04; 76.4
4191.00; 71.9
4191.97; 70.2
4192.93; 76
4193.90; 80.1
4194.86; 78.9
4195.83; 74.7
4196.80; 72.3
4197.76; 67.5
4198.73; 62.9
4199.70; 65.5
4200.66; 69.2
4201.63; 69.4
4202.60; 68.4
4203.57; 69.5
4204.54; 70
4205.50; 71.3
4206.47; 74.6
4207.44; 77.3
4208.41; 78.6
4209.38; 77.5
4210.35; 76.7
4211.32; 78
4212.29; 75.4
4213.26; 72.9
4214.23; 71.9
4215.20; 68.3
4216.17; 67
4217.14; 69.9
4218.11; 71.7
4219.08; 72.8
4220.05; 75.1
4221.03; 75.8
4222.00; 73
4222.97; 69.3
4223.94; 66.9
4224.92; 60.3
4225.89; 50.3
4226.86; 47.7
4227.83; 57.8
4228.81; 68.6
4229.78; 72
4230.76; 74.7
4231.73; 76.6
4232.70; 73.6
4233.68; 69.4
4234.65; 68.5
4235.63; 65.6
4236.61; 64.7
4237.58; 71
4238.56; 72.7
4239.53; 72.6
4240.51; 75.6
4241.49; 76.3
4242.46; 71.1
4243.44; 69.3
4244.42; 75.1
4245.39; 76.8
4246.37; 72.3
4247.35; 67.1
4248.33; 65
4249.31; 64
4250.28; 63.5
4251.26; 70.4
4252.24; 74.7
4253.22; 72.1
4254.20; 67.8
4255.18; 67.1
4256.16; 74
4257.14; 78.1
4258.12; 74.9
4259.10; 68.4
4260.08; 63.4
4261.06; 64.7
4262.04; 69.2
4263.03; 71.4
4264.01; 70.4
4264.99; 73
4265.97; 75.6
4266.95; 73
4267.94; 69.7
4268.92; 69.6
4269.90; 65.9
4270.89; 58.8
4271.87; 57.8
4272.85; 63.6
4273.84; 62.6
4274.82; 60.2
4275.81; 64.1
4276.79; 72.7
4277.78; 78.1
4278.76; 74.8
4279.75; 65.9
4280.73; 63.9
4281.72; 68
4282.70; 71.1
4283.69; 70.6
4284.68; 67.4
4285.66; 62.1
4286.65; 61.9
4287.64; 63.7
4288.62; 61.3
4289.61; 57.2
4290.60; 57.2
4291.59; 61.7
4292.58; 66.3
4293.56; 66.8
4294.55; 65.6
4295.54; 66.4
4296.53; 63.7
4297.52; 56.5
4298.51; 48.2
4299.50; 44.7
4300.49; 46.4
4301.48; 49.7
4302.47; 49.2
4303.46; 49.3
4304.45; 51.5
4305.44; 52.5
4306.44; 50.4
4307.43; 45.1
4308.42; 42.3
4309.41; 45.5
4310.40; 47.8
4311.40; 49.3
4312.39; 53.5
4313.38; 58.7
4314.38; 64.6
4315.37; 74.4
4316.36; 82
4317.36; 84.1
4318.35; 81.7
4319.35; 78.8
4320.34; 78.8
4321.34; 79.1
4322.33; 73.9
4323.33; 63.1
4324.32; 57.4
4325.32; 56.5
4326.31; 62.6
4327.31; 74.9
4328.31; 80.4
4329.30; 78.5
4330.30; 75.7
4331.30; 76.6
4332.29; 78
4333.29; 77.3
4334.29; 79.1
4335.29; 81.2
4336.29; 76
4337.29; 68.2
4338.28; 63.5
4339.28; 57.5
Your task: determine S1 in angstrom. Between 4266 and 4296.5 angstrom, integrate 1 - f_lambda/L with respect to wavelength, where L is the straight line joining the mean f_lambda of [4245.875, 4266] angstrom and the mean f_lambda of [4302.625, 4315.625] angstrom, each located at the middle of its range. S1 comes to -2.2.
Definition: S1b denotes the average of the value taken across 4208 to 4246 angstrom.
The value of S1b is 70.5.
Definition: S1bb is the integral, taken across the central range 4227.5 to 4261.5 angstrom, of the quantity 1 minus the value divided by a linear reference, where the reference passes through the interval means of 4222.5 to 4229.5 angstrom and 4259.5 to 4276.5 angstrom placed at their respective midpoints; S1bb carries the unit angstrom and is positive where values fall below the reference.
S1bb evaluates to -3.8 angstrom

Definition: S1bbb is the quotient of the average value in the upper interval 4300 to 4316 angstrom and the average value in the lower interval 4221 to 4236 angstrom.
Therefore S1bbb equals 0.8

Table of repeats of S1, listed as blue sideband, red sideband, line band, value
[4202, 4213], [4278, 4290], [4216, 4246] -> 0.9 angstrom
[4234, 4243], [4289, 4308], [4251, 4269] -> -1.6 angstrom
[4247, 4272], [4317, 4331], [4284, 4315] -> 6.8 angstrom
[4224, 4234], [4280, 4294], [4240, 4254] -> -1.3 angstrom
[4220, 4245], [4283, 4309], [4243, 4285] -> -4.1 angstrom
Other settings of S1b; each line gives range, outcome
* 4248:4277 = 68.2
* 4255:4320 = 63.5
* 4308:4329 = 66.4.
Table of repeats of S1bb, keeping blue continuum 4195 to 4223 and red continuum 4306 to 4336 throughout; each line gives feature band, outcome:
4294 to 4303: 1.85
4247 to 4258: 0.12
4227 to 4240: 0.35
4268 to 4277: 0.74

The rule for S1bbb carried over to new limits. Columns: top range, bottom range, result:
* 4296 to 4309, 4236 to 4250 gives 0.71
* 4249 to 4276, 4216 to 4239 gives 1.00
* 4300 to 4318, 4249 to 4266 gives 0.79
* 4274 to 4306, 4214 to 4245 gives 0.88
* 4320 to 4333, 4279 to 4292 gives 1.12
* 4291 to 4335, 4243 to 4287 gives 0.92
